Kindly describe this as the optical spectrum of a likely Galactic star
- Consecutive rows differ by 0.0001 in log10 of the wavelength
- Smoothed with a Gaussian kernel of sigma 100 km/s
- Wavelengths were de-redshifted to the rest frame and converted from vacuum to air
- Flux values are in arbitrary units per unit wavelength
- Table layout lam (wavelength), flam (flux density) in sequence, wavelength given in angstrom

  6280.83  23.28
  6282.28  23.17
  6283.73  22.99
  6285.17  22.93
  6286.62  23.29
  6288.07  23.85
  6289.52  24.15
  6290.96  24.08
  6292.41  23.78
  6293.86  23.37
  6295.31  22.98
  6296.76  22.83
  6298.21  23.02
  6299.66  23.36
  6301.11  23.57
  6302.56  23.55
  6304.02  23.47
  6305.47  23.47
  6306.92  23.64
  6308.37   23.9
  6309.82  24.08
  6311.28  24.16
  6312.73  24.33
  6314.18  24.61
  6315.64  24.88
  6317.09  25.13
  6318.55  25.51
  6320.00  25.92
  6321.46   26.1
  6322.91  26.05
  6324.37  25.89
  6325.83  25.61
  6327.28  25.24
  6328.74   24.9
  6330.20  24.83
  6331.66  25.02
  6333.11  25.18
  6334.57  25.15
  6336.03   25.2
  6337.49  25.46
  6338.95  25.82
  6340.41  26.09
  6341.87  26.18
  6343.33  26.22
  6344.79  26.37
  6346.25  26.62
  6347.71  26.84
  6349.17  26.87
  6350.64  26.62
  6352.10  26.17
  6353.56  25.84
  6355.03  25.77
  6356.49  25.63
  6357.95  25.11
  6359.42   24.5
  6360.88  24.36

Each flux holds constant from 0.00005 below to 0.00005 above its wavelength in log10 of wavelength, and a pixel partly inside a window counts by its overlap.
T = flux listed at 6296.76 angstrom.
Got 22.83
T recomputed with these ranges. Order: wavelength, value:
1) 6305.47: 23.47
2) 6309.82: 24.08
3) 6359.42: 24.5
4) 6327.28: 25.24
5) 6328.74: 24.9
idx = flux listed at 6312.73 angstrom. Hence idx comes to 24.33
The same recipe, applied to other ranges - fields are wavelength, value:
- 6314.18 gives 24.61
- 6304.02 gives 23.47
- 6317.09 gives 25.13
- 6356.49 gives 25.63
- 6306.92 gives 23.64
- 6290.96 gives 24.08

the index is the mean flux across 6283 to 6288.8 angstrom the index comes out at 23.3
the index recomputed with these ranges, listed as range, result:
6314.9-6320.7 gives 25.3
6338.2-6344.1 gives 26.1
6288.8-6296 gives 23.7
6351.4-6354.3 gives 26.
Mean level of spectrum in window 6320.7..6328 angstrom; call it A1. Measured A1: 25.8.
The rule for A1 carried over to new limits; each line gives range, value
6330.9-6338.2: 25.2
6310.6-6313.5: 24.3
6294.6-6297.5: 22.9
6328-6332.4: 24.9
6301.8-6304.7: 23.5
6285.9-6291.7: 23.9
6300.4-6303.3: 23.5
